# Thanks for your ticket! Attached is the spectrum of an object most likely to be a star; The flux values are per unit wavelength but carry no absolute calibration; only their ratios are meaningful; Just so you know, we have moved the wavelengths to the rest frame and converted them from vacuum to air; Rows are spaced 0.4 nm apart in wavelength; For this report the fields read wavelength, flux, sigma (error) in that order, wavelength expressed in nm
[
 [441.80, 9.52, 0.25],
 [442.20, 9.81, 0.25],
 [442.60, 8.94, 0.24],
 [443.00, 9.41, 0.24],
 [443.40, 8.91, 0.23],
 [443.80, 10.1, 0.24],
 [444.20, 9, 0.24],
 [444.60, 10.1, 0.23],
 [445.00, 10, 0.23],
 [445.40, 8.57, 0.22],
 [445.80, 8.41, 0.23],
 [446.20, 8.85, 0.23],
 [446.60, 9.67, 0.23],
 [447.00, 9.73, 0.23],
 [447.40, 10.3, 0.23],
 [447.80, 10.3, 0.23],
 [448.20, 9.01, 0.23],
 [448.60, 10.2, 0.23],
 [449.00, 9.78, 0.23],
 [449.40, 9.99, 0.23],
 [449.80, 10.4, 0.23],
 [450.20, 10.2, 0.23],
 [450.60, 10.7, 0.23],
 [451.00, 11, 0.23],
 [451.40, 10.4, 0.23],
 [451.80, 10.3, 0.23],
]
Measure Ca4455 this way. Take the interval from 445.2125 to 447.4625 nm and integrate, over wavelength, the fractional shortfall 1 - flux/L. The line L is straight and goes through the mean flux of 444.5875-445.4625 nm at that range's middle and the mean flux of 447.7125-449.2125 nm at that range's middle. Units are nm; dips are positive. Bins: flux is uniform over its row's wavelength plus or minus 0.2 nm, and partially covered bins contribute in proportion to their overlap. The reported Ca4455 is 0.11 nm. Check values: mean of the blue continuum 9.6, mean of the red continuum 9.79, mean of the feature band 9.19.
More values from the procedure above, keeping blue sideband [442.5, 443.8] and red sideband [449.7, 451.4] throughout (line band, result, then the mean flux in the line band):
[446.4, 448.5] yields 0.04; 9.82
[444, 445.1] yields -0.02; 9.67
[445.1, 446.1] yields 0.10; 8.68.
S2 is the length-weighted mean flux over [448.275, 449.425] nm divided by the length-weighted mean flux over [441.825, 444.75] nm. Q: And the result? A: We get 1.0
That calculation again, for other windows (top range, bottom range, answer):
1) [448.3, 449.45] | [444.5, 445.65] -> 1.05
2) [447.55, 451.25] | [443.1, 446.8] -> 1.10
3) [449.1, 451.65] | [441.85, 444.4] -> 1.11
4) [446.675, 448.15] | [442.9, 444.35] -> 1.06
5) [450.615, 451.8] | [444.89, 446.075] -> 1.19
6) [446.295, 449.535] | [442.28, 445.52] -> 1.04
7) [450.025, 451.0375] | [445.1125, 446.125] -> 1.22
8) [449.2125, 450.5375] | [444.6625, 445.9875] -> 1.12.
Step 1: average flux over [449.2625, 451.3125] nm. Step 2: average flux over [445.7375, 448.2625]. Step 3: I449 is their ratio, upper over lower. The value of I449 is 1.10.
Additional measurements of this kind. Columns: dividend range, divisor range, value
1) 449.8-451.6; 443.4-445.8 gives 1.12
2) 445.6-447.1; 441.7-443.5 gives 0.98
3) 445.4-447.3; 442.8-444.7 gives 0.97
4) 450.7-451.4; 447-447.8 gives 1.06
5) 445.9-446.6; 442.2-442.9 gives 0.97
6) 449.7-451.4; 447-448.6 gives 1.07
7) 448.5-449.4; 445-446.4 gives 1.13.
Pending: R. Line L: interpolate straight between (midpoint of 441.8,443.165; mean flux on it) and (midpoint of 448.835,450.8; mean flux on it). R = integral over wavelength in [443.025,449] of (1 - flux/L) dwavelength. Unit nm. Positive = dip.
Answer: 0.17 nm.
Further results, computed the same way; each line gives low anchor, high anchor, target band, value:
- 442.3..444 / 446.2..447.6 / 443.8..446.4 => 0.09 nm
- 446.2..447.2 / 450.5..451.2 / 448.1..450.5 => 0.09 nm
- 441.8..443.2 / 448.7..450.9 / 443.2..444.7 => 0.01 nm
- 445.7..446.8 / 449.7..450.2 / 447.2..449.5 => -0.04 nm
